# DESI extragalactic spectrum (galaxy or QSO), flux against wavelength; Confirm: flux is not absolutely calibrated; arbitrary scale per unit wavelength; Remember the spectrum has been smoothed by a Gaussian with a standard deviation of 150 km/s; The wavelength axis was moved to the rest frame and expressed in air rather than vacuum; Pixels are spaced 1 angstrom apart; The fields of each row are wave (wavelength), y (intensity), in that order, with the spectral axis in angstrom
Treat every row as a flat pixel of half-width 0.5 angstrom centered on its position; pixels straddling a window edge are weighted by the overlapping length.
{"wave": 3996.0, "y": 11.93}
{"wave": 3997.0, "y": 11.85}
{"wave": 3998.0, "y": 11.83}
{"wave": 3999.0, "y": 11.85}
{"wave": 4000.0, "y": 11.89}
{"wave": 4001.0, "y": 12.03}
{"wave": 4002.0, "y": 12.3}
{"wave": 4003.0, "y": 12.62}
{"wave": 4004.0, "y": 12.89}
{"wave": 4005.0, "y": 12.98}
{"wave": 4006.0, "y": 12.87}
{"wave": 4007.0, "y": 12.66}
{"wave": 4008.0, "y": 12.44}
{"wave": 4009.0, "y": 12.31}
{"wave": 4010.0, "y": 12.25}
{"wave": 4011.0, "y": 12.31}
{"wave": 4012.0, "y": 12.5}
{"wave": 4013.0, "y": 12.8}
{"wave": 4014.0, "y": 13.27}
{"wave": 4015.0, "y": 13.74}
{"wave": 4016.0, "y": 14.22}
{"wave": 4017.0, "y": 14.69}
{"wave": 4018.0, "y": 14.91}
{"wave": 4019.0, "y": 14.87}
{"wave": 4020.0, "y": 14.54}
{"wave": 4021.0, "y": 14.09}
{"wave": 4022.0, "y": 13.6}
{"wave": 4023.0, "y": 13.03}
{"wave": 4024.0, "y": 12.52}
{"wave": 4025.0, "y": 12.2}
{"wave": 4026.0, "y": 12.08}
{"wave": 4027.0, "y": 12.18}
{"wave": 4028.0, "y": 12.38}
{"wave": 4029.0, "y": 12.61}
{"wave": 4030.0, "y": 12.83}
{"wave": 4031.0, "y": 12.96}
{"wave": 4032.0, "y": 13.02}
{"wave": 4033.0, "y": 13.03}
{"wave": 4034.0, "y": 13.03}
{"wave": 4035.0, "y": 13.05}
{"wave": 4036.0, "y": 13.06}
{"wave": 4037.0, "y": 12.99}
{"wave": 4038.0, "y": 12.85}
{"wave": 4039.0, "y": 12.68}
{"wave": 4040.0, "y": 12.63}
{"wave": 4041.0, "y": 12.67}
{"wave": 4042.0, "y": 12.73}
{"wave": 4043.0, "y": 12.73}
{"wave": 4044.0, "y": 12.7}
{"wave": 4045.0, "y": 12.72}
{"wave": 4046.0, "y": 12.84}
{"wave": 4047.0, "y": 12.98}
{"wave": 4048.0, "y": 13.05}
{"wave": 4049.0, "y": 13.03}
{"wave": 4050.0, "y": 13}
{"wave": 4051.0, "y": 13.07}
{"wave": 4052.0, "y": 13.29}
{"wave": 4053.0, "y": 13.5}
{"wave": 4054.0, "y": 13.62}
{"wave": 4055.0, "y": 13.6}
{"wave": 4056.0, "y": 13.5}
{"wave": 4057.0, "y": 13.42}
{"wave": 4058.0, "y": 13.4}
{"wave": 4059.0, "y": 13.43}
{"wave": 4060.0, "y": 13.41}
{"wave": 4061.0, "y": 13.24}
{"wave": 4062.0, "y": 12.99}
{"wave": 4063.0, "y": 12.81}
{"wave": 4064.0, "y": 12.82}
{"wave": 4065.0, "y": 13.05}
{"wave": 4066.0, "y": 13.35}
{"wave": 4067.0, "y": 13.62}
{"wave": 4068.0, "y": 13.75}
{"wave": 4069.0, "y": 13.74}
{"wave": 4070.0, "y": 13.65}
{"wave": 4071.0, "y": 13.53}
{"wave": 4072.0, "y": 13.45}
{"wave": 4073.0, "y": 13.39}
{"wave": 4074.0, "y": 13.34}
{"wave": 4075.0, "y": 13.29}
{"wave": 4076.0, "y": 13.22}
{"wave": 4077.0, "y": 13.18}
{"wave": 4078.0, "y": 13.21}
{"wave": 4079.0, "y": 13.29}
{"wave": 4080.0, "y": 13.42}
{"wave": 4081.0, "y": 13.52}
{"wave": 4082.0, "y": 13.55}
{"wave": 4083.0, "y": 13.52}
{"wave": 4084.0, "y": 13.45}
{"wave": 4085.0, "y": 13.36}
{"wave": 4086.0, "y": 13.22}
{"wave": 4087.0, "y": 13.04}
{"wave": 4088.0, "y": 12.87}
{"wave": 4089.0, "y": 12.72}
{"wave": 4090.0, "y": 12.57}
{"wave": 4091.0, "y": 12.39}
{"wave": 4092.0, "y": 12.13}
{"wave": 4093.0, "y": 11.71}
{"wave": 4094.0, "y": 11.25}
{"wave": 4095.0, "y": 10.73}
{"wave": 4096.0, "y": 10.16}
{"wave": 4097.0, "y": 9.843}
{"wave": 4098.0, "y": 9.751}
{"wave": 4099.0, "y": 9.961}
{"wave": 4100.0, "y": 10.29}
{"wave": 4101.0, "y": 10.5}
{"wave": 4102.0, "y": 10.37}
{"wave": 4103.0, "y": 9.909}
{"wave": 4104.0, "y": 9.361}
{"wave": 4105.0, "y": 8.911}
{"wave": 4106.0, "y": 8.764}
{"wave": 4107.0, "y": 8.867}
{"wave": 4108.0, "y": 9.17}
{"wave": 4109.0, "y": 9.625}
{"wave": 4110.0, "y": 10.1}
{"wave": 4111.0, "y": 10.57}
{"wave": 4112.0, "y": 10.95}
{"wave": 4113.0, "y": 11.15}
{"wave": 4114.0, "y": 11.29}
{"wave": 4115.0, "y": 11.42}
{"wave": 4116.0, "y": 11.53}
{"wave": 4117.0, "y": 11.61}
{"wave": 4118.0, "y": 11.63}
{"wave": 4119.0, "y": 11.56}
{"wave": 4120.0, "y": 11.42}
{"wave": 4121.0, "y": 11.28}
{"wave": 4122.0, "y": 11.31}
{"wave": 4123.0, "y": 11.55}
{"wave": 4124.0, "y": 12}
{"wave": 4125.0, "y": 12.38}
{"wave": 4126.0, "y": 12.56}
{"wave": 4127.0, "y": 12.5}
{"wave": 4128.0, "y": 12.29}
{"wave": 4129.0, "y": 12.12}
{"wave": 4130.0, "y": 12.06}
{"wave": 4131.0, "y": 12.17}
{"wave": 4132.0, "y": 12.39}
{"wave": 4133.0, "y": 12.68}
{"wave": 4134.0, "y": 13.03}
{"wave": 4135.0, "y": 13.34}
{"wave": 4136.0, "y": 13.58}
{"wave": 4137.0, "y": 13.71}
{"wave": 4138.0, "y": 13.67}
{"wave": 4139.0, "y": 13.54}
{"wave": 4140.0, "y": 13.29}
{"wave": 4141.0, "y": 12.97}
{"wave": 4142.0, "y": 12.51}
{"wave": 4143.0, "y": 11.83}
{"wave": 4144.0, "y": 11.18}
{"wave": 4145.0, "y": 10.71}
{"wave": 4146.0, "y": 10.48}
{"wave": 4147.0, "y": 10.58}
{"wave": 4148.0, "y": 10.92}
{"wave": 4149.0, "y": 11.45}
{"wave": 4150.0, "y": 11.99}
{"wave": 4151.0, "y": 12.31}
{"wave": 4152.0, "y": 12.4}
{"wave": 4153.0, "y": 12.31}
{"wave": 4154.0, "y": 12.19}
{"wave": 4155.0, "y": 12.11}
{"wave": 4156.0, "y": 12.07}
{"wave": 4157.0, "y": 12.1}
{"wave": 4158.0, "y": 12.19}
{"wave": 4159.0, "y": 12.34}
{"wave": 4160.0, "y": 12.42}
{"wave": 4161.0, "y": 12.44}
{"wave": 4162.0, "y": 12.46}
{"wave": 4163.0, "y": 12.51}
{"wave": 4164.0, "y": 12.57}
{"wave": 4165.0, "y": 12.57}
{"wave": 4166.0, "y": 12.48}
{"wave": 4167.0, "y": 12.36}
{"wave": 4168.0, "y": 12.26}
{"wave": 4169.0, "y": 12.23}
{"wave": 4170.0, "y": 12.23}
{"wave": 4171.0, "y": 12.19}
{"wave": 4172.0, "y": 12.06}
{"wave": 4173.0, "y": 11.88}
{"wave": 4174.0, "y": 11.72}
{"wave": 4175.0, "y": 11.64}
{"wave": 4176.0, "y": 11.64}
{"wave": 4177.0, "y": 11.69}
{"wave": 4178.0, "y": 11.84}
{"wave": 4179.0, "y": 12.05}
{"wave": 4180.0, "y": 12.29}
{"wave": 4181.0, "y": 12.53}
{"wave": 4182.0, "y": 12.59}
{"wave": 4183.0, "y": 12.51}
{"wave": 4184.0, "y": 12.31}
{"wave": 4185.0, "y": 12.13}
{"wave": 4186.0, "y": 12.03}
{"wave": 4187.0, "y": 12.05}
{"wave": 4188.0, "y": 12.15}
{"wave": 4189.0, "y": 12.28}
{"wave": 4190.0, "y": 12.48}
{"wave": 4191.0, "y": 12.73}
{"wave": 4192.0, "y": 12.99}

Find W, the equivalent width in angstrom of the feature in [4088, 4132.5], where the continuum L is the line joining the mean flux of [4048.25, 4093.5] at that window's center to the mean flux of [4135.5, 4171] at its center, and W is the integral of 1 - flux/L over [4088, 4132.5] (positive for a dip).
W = 5.8 angstrom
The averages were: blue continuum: 13.2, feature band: 11.1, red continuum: 12.3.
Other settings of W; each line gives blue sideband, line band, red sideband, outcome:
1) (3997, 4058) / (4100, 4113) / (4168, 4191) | 2.80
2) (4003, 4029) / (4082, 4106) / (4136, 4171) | 2.36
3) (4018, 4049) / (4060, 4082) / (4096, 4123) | -3.01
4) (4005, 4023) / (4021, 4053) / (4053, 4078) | 1.26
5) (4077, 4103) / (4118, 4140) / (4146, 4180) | -0.74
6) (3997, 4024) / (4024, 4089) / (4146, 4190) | -1.79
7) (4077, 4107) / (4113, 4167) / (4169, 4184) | -1.19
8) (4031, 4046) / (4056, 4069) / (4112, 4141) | -0.63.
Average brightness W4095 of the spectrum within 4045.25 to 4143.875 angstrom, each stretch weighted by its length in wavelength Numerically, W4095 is 12.3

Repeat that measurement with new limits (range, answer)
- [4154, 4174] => 12.3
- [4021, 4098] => 12.9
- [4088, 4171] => 11.7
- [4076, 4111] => 11.4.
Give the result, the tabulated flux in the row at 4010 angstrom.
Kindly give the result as 12.25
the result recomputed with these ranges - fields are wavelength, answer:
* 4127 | 12.5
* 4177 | 11.69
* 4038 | 12.85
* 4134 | 13.03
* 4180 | 12.29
